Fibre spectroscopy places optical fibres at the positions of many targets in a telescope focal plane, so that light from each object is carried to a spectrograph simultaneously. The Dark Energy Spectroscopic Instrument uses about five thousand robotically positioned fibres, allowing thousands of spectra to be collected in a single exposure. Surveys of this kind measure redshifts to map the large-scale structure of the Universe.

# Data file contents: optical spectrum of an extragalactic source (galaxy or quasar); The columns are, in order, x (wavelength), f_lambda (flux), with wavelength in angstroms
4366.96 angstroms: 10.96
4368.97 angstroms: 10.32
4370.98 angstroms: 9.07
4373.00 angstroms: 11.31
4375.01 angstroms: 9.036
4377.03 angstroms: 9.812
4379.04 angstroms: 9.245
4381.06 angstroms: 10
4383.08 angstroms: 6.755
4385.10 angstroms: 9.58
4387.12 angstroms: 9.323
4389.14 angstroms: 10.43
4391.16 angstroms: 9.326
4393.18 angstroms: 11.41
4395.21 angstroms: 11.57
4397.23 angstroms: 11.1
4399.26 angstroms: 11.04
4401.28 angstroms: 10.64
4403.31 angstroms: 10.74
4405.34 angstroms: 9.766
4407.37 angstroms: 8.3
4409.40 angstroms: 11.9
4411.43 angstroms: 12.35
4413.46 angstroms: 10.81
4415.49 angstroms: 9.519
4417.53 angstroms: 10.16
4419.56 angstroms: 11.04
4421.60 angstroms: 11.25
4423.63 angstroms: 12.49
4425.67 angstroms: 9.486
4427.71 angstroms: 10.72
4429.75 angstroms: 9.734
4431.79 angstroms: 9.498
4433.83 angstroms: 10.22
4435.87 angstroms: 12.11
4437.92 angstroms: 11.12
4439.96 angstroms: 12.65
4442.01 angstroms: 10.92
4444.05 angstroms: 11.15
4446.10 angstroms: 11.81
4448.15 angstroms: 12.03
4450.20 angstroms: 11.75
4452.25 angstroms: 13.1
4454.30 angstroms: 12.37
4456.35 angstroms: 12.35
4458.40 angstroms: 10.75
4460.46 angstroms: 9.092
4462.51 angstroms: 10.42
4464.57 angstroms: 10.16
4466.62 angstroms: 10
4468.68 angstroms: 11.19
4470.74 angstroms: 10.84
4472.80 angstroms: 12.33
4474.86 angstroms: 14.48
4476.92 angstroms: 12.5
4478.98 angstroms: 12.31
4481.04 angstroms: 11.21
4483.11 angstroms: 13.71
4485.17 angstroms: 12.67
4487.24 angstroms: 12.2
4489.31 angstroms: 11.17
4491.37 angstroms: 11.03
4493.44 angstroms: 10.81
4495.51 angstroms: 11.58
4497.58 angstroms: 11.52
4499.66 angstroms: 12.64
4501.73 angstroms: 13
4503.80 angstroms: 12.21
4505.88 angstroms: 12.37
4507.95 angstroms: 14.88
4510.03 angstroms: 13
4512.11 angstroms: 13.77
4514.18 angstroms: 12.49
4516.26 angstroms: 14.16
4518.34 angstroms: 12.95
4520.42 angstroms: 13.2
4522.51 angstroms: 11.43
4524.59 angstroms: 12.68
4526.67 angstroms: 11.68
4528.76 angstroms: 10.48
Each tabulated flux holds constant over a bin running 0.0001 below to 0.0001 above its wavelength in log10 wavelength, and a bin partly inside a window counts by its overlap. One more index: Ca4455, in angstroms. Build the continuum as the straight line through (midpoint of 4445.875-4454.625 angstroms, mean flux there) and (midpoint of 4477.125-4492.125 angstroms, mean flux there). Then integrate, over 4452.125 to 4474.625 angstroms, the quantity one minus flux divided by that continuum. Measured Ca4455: 1.8 angstroms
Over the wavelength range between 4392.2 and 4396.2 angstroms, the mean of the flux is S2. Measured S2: 11.5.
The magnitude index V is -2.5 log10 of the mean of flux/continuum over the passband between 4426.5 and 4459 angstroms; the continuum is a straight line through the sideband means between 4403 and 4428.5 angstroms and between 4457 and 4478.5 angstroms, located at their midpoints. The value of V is -0.04 mag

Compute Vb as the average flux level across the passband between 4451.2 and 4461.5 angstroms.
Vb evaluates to 11.5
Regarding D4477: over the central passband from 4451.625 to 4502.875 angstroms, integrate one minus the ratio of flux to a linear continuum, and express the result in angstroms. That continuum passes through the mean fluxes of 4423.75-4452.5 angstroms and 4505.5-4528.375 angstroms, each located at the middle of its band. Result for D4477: 1.26 angstroms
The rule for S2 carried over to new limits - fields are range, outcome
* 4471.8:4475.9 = 13.4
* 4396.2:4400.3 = 11.1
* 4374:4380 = 9.38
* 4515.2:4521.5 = 13.4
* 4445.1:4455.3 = 12.2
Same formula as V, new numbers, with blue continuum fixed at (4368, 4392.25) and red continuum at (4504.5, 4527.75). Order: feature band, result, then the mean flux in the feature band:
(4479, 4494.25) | 0.03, 11.9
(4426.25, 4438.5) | 0.03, 10.5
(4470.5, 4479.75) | -0.06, 12.6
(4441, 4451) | -0.03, 11.5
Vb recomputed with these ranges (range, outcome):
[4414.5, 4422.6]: 10.5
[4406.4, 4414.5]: 10.9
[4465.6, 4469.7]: 10.6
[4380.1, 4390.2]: 9.21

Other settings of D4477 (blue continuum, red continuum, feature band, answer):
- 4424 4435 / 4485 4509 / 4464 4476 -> -0.23 angstroms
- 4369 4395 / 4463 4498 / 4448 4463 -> -0.38 angstroms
